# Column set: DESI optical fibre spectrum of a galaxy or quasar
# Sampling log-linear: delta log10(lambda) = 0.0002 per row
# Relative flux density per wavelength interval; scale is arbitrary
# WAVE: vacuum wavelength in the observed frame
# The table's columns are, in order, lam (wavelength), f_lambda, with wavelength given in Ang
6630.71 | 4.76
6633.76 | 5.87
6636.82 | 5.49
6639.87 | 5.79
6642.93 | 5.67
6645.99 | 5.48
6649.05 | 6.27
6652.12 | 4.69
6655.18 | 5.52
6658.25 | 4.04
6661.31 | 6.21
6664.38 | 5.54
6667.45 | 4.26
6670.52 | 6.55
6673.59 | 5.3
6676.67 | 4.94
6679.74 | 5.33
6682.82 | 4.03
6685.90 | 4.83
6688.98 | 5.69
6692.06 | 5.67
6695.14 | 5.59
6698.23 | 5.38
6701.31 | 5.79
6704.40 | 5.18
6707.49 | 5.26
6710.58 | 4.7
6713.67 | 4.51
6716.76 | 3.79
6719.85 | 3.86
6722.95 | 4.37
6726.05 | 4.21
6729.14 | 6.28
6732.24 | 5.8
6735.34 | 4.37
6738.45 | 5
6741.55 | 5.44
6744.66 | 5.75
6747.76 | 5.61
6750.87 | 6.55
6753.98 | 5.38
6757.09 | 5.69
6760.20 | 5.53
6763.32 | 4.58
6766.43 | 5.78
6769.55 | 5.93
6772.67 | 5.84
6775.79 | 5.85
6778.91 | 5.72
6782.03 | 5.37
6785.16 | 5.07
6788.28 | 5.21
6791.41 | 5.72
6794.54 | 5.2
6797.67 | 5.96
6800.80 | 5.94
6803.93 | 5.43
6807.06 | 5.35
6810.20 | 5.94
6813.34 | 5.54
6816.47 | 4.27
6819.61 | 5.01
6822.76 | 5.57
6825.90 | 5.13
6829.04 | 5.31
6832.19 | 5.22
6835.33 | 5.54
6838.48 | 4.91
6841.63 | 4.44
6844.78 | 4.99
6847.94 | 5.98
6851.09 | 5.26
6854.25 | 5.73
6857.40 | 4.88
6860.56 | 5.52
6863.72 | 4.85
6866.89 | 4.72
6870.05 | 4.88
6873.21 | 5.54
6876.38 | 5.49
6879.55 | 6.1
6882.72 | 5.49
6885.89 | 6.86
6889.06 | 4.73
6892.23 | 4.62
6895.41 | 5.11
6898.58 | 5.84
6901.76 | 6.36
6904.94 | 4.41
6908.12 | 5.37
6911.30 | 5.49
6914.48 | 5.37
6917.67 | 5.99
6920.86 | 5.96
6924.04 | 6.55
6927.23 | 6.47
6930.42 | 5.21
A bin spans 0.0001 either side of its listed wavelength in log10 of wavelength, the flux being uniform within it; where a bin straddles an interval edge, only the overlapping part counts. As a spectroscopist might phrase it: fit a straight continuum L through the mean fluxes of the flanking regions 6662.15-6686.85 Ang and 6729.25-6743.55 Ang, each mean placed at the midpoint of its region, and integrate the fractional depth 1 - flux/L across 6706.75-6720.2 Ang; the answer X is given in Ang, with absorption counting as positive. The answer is 2.1 Ang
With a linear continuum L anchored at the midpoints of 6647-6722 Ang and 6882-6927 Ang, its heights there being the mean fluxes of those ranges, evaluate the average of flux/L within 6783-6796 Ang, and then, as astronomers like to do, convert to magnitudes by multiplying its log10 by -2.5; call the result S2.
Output 0.01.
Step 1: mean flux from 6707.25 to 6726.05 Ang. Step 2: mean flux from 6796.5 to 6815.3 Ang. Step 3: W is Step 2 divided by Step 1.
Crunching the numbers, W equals 1.30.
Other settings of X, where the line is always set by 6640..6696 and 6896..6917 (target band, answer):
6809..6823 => 0.52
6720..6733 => 0.90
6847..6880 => 0.78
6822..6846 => 1.35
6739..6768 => -1.04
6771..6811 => -1.31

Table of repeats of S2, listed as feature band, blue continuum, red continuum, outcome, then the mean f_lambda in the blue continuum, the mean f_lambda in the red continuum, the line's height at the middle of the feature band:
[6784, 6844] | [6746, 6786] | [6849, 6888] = 0.05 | 5.62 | 5.44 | 5.54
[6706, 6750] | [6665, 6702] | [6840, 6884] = 0.07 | 5.28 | 5.27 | 5.27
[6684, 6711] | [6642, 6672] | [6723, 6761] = 0.01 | 5.42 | 5.42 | 5.42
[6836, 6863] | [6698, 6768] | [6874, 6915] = 0.04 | 5.16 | 5.48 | 5.39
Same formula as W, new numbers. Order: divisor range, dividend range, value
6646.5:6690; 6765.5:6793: 1.07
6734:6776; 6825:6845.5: 0.92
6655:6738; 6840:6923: 1.06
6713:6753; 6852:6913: 1.06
